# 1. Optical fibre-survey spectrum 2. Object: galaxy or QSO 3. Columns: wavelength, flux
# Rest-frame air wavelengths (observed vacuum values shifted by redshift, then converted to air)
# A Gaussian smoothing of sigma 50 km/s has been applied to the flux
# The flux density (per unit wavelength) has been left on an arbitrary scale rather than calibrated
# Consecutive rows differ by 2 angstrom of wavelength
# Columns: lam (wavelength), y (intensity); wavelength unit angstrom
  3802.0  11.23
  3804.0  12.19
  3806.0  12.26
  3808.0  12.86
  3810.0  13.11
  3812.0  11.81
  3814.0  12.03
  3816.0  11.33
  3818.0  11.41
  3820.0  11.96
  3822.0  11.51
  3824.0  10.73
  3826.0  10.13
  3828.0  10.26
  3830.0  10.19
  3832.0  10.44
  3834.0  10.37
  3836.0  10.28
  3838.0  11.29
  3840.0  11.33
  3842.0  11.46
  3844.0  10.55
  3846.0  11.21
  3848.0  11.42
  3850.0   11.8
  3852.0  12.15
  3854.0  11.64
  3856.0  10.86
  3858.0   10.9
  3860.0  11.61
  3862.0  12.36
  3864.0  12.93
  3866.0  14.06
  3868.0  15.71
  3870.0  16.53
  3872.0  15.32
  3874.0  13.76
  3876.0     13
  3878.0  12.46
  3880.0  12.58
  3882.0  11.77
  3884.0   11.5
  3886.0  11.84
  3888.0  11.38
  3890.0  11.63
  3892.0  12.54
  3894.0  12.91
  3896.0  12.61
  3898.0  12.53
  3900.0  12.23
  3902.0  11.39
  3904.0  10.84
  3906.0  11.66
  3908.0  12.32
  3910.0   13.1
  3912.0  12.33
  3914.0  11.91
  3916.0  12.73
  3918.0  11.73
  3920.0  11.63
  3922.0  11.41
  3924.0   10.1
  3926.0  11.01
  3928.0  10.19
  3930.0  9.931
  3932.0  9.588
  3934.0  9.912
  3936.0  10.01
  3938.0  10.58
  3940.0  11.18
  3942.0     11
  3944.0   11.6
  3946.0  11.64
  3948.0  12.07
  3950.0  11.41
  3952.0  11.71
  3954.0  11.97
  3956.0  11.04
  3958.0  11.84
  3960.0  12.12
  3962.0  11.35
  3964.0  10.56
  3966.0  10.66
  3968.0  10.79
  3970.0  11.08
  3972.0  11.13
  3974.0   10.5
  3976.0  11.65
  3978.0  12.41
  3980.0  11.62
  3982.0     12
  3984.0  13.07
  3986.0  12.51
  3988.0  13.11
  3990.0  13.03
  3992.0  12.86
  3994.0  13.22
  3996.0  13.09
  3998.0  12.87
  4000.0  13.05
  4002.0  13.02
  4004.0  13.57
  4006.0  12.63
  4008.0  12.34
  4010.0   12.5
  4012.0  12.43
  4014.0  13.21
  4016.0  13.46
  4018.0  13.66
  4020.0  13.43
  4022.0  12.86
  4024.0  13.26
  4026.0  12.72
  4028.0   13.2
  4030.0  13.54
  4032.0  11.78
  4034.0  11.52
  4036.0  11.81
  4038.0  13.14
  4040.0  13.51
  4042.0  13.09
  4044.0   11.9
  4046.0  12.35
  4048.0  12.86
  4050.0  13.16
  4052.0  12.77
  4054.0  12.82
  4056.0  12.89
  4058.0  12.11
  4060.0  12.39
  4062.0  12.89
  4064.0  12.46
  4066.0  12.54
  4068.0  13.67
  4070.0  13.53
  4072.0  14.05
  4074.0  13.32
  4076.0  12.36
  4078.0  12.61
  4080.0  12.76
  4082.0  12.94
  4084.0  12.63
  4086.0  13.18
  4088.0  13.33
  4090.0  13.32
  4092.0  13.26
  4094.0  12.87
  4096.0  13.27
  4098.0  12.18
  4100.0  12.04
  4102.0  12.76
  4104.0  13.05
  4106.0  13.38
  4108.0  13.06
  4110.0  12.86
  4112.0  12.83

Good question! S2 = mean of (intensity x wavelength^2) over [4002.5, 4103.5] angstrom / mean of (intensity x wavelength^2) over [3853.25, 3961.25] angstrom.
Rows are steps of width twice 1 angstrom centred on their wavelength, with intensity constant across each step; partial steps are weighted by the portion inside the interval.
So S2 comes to 1.2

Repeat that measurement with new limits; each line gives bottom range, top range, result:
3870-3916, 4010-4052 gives 1.11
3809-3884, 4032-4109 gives 1.20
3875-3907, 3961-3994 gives 1.02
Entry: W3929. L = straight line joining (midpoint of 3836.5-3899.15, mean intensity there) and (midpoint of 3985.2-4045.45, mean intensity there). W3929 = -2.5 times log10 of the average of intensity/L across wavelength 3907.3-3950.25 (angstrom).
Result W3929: 0.12 mag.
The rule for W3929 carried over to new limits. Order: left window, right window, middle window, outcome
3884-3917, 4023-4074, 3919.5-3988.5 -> 0.10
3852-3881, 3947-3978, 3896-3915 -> 0.03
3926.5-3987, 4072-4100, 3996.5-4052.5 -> -0.06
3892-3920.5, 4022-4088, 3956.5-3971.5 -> 0.11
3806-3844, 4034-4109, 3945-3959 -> 0.04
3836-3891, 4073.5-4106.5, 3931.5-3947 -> 0.17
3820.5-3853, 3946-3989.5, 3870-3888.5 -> -0.15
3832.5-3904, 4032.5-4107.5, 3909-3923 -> 0.02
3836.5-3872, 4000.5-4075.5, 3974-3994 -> 0.02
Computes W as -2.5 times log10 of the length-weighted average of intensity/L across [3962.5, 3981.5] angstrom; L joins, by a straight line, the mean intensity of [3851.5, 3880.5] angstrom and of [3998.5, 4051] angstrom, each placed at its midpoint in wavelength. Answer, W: 0.16 mag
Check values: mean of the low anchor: 13.1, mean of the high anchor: 12.8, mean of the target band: 11.2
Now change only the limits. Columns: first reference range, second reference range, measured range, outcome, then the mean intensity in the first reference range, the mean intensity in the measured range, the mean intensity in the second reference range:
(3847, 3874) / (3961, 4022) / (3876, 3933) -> 0.09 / 12.9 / 11.7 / 12.4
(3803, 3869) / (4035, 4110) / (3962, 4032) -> 0.00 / 11.6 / 12.5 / 12.9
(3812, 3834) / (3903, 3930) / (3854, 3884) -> -0.16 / 11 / 13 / 11.6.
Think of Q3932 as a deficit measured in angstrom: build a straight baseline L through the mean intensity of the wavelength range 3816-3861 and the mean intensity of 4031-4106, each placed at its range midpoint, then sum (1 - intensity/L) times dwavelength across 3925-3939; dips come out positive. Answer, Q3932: 1.9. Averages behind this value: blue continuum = 11.1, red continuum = 12.8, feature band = 10.2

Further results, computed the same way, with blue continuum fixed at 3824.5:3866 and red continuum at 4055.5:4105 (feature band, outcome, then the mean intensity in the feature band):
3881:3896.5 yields -0.63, 12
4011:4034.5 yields -0.88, 13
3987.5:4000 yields -0.76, 13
